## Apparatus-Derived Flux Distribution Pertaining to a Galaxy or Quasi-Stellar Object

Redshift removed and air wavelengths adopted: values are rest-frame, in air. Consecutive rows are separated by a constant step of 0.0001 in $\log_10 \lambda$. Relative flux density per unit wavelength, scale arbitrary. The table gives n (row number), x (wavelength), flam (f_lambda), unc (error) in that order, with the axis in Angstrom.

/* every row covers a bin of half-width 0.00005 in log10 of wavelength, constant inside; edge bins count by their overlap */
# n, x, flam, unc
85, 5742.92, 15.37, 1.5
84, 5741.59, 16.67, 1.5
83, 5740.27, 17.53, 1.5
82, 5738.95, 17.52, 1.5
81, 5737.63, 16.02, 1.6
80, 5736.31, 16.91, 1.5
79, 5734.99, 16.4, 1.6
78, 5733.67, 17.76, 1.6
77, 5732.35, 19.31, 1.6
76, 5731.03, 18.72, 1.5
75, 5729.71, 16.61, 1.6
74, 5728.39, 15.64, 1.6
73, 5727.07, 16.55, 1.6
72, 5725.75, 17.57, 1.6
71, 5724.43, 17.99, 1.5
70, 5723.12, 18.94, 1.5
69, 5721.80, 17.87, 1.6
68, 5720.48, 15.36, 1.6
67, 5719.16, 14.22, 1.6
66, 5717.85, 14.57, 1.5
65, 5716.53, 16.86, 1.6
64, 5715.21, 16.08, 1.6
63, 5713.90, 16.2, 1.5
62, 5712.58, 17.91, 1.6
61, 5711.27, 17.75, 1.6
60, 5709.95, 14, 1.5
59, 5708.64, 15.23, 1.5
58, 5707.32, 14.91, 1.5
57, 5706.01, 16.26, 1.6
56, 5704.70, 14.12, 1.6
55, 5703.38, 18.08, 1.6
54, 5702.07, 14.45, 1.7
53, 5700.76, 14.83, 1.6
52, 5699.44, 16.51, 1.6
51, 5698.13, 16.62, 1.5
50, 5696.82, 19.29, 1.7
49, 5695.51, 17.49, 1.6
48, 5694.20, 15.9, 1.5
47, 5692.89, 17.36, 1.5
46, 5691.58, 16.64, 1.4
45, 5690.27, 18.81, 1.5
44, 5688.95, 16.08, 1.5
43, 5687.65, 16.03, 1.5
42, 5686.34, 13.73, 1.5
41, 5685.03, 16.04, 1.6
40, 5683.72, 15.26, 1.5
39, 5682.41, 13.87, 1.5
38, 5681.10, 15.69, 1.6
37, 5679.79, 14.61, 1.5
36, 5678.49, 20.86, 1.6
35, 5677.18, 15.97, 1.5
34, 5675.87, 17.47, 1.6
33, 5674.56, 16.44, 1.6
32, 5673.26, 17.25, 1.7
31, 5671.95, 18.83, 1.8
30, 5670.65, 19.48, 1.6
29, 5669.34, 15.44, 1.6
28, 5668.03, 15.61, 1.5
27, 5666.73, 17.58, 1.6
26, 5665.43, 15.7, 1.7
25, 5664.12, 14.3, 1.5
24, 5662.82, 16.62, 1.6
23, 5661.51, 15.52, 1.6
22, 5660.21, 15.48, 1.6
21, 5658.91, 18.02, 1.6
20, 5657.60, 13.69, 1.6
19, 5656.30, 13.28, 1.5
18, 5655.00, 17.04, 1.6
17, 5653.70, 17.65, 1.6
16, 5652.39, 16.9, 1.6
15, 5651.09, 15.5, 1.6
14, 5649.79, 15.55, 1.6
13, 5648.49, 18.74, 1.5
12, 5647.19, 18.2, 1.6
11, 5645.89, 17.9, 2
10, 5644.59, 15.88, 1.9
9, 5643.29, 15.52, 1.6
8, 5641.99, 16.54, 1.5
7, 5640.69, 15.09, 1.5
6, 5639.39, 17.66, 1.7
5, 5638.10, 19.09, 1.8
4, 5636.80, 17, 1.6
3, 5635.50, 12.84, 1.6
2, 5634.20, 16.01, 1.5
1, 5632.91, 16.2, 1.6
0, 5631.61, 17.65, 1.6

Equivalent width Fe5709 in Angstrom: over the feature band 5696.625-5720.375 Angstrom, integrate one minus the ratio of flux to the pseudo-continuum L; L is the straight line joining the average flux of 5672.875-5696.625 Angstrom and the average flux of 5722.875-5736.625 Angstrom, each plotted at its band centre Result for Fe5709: 1.50 Angstrom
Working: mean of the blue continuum 16.5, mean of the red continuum 17.5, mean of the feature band 15.9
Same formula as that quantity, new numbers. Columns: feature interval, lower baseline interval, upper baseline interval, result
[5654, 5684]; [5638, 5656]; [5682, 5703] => 0.44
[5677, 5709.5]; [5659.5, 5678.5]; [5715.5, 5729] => 0.89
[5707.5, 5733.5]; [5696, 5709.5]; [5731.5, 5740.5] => 0.10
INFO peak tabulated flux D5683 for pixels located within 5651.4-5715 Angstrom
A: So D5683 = 20.86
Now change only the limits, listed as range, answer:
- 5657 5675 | 19.48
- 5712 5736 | 19.31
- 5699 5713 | 18.08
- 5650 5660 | 18.02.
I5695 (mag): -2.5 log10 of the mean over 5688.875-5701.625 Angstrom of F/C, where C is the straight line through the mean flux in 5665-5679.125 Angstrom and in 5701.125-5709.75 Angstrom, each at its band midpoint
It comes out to -0.06 mag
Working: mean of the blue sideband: 17.4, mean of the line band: 16.9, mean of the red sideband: 15.4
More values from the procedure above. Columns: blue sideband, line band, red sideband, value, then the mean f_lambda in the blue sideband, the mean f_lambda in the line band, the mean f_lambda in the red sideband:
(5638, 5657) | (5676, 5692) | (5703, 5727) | 0.02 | 16.6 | 16.2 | 16.3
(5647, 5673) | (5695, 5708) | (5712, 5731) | 0.02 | 16.4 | 16.2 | 16.7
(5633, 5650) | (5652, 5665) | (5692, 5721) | 0.05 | 16.6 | 15.8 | 16.1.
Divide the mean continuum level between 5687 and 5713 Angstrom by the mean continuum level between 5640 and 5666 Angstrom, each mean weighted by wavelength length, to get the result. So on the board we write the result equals 1.0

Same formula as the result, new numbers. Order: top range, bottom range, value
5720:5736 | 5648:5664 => 1.08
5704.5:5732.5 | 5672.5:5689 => 1.02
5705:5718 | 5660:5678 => 0.96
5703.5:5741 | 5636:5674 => 1.00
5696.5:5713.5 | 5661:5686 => 0.98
